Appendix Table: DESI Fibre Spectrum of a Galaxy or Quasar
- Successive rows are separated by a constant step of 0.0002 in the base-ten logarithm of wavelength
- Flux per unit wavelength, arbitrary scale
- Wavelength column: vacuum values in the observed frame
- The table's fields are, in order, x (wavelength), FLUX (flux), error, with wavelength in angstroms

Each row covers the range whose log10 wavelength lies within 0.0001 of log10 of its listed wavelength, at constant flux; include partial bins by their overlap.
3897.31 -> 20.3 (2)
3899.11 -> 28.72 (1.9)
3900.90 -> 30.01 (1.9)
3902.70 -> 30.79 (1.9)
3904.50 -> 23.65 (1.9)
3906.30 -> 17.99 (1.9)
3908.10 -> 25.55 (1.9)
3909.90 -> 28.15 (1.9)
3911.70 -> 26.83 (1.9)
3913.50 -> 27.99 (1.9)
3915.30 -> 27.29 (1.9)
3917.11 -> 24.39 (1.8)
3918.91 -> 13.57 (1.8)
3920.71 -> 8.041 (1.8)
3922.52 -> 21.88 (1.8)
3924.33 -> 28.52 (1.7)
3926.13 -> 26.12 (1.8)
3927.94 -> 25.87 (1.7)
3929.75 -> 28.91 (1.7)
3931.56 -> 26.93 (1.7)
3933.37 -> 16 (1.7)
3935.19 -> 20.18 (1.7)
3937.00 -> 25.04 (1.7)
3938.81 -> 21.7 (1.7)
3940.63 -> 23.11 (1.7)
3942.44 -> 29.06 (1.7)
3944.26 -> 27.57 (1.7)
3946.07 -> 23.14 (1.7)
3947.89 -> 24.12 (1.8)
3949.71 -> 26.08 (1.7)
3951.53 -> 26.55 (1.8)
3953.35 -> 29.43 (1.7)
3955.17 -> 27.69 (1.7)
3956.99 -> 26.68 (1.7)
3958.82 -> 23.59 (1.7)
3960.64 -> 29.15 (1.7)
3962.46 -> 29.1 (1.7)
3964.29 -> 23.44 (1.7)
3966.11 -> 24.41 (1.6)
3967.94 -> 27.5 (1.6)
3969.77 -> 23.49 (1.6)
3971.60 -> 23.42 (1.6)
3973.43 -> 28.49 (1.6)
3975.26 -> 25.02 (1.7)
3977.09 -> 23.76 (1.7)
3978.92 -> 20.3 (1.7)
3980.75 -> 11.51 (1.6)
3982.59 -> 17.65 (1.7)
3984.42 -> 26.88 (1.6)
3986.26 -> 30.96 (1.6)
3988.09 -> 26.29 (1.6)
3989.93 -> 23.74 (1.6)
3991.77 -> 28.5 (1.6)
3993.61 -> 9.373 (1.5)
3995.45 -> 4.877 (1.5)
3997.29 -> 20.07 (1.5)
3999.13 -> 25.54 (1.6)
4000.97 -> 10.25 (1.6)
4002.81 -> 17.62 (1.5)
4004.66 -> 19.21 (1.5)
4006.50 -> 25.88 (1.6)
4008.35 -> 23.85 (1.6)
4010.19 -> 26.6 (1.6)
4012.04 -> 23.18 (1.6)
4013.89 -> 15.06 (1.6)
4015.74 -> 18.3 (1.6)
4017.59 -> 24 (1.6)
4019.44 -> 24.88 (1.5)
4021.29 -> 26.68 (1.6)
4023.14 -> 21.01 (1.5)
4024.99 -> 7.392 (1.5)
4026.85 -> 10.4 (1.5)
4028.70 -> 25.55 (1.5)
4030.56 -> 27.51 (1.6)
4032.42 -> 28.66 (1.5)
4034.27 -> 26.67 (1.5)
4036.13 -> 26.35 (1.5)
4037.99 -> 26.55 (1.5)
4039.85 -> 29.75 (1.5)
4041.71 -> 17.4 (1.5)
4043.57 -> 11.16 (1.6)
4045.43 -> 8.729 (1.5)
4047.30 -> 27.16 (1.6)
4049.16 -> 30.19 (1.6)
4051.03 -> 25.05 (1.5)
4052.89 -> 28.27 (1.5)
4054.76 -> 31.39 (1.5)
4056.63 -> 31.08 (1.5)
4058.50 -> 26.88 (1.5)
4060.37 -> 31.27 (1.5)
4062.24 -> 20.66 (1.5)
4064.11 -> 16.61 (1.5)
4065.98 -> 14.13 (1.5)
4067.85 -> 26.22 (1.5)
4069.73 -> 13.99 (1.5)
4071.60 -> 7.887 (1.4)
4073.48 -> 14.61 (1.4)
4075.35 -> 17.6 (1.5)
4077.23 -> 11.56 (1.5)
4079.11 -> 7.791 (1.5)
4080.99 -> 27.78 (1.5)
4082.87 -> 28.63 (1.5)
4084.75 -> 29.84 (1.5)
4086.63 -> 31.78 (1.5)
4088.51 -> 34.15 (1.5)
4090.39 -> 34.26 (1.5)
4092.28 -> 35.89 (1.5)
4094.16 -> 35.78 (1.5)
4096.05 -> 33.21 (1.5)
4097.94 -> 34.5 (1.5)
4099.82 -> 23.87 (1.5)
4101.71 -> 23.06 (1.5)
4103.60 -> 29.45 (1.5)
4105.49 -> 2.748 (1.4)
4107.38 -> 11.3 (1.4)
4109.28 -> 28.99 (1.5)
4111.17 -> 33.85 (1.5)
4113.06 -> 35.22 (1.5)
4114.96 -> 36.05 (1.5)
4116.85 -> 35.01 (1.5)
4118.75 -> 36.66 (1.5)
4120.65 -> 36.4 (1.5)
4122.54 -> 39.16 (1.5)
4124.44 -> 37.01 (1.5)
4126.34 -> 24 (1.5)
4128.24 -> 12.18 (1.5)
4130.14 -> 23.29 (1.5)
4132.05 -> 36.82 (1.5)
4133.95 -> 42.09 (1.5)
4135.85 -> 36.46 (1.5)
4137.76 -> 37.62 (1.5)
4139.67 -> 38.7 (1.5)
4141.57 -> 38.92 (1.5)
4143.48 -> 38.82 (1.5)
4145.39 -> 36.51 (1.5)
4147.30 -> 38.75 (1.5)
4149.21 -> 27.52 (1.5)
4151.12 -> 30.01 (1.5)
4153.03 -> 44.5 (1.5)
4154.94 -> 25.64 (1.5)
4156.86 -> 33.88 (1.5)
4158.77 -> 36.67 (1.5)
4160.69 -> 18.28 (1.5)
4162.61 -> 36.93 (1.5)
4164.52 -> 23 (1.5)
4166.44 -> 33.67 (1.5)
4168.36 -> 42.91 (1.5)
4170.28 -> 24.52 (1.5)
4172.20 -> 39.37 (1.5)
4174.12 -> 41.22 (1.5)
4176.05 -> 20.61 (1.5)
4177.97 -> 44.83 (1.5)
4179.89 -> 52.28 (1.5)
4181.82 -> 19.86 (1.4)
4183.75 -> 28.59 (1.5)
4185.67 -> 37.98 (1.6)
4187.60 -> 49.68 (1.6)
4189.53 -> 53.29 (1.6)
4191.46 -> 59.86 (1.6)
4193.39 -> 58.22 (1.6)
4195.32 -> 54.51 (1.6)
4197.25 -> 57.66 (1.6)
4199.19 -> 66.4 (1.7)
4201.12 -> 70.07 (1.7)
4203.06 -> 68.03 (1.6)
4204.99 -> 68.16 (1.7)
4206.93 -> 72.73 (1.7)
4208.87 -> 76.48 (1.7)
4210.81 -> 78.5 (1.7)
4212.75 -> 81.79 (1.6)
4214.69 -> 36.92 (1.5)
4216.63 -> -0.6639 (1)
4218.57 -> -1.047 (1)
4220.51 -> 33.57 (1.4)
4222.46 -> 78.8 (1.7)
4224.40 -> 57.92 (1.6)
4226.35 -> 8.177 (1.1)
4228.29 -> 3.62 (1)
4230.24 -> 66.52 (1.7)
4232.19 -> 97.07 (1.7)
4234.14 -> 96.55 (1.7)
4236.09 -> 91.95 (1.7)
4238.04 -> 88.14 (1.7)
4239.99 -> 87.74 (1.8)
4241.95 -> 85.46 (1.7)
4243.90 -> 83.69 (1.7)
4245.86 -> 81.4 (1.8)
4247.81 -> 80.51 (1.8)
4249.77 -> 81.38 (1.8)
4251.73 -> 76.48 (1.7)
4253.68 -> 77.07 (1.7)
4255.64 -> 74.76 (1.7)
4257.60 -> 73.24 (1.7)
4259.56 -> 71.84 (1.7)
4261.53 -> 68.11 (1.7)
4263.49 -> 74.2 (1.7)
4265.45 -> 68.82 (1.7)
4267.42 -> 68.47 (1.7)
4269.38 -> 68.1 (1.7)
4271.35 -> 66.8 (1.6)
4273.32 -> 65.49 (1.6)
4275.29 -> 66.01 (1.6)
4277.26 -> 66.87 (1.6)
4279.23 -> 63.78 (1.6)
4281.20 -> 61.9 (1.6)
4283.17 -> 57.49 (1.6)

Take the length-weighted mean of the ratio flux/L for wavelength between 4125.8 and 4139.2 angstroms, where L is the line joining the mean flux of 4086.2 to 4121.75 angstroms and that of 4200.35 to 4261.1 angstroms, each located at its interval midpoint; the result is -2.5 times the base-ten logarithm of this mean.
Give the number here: 0.24 mag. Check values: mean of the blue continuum 30.1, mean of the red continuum 66.1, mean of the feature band 30.8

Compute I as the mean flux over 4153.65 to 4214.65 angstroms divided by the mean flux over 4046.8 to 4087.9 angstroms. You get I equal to 2.1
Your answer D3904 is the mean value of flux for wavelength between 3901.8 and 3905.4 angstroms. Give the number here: 27.2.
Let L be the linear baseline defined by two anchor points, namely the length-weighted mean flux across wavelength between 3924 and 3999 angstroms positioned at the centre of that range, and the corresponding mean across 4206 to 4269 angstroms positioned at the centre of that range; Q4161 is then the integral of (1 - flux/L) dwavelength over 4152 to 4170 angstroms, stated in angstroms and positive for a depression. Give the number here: 7.3 angstroms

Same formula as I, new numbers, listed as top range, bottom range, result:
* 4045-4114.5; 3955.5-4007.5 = 1.10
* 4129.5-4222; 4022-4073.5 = 1.92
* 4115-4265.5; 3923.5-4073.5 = 2.18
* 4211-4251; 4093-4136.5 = 2.09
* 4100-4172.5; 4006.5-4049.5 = 1.44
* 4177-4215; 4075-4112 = 2.21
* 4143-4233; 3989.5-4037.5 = 2.11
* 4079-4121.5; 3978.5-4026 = 1.44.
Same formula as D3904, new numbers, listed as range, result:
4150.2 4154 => 37.3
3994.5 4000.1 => 16.7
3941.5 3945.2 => 28.3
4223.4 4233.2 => 47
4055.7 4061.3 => 29.7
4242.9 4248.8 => 81.9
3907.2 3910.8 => 26.9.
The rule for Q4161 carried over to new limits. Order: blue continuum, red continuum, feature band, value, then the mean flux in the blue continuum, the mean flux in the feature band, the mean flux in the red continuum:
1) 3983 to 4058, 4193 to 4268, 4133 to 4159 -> 6.5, 22.3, 36.1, 65.8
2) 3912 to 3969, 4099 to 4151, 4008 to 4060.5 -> 8.7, 24.6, 23.4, 31.1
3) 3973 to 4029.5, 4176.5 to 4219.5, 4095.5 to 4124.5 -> 6.3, 20.7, 29.5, 51.2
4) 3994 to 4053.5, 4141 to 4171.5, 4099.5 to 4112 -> 3.0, 21.2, 21.7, 33.1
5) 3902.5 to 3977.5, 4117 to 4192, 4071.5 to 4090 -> 5.6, 24.7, 22.2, 35.2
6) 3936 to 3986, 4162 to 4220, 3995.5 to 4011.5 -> 4.8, 24.8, 20.3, 46.5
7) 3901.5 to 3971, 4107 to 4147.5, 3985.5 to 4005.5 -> 5.7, 24.7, 19.6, 33.6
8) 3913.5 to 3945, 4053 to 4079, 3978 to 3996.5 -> 1.7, 23.3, 20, 20.1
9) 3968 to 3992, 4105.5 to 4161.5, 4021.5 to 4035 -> 2.7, 23.8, 21.3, 32.3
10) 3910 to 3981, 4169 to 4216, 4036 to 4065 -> 9.6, 24.4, 24.2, 52.2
